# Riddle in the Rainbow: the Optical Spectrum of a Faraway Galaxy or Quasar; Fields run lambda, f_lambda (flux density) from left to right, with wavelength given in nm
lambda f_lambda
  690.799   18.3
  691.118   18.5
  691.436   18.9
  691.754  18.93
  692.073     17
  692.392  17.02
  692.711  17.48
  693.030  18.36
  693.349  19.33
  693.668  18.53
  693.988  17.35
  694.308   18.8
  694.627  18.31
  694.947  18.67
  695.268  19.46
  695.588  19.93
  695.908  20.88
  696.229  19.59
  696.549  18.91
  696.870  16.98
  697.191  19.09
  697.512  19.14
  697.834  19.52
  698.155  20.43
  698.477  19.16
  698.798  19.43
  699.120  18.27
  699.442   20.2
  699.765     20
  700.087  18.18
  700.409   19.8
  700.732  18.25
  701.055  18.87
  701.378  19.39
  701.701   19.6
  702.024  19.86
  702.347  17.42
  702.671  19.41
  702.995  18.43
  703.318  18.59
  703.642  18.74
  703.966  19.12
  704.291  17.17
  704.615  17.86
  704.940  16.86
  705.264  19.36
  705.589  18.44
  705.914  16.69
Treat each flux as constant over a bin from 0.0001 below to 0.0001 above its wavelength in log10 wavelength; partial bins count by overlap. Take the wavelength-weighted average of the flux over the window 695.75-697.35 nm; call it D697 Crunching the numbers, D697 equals 19.1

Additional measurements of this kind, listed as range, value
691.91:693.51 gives 17.8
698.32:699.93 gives 19.4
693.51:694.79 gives 18.2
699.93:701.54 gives 18.9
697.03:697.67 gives 19.1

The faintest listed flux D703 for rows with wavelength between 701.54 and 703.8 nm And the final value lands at 17.42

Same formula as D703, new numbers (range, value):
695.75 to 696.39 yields 19.59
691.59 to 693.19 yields 17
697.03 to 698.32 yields 19.09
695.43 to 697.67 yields 16.98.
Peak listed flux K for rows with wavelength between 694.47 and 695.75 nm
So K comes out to 19.93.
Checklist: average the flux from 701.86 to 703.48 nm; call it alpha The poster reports 18.7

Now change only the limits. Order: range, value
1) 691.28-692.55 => 18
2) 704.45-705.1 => 17.4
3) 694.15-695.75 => 19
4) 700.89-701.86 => 19.3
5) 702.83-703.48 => 18.5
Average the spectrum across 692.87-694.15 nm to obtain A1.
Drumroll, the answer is 18.4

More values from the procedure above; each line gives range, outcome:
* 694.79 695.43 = 19.1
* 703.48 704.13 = 18.9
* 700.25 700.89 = 19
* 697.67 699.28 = 19.4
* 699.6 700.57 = 19.3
